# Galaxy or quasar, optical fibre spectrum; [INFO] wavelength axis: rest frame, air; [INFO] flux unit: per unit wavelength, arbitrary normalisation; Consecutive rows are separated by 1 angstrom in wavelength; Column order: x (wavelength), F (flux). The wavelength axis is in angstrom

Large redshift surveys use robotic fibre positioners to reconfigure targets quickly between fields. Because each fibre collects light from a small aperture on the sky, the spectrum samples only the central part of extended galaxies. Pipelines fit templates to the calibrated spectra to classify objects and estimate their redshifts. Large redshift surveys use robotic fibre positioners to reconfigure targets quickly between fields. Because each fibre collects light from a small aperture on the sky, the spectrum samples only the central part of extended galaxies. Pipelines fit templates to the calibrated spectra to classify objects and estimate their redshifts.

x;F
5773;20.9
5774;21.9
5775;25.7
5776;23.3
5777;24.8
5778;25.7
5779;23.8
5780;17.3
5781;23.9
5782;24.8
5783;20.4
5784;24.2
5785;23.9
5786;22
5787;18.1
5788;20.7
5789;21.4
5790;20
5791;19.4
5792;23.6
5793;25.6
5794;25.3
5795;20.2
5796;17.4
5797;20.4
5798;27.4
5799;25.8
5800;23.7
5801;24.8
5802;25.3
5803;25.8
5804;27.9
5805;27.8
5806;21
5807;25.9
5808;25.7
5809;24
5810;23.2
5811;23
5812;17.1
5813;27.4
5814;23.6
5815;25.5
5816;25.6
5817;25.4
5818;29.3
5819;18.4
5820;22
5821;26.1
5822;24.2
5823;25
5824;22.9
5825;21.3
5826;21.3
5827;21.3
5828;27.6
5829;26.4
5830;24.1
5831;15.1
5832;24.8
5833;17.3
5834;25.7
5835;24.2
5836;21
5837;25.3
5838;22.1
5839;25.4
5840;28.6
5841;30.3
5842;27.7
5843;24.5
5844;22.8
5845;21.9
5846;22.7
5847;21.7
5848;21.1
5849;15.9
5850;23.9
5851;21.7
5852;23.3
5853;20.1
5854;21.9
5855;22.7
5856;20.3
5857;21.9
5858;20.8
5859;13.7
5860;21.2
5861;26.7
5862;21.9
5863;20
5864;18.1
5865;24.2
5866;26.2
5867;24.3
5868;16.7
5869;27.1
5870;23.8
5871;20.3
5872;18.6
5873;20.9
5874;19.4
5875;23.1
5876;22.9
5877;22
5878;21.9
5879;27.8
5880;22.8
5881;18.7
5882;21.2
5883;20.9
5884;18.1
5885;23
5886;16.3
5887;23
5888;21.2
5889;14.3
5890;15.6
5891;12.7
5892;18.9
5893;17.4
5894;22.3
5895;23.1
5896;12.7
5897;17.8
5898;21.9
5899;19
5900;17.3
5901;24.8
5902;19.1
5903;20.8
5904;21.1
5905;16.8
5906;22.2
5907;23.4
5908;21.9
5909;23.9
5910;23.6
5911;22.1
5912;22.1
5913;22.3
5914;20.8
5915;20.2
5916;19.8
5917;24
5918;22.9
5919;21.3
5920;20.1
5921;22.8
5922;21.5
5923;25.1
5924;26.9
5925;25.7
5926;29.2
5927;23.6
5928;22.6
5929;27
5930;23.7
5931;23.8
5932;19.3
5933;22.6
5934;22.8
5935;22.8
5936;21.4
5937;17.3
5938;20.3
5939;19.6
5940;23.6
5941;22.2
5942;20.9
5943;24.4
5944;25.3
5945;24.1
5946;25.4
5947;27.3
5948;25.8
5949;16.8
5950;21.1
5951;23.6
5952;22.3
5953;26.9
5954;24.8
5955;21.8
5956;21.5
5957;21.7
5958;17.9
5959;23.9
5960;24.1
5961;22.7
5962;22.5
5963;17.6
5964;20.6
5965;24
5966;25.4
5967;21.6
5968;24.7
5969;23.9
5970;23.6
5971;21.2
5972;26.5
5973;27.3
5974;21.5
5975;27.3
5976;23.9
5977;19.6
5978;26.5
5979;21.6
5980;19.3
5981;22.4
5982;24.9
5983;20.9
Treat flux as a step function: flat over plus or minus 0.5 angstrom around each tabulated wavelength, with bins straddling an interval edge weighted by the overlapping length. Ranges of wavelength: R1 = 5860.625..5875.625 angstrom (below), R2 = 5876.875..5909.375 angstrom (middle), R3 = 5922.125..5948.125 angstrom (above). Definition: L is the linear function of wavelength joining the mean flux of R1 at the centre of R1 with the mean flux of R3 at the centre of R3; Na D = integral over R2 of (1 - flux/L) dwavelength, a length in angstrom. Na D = 3.6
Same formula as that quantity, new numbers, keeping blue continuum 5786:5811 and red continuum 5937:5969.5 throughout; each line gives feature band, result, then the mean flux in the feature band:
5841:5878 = 1.8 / 21.9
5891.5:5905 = 1.9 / 19.6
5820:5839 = 0.1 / 23.1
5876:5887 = 0.7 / 21.4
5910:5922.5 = 0.6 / 21.7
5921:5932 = -0.9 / 24.6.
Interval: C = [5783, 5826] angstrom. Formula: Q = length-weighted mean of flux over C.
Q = 23.4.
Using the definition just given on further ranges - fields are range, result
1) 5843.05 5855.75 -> 21.7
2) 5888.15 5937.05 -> 21.3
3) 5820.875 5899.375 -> 21.7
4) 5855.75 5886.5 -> 21.5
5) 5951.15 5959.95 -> 22.7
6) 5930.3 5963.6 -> 22.4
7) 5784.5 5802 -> 22.4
